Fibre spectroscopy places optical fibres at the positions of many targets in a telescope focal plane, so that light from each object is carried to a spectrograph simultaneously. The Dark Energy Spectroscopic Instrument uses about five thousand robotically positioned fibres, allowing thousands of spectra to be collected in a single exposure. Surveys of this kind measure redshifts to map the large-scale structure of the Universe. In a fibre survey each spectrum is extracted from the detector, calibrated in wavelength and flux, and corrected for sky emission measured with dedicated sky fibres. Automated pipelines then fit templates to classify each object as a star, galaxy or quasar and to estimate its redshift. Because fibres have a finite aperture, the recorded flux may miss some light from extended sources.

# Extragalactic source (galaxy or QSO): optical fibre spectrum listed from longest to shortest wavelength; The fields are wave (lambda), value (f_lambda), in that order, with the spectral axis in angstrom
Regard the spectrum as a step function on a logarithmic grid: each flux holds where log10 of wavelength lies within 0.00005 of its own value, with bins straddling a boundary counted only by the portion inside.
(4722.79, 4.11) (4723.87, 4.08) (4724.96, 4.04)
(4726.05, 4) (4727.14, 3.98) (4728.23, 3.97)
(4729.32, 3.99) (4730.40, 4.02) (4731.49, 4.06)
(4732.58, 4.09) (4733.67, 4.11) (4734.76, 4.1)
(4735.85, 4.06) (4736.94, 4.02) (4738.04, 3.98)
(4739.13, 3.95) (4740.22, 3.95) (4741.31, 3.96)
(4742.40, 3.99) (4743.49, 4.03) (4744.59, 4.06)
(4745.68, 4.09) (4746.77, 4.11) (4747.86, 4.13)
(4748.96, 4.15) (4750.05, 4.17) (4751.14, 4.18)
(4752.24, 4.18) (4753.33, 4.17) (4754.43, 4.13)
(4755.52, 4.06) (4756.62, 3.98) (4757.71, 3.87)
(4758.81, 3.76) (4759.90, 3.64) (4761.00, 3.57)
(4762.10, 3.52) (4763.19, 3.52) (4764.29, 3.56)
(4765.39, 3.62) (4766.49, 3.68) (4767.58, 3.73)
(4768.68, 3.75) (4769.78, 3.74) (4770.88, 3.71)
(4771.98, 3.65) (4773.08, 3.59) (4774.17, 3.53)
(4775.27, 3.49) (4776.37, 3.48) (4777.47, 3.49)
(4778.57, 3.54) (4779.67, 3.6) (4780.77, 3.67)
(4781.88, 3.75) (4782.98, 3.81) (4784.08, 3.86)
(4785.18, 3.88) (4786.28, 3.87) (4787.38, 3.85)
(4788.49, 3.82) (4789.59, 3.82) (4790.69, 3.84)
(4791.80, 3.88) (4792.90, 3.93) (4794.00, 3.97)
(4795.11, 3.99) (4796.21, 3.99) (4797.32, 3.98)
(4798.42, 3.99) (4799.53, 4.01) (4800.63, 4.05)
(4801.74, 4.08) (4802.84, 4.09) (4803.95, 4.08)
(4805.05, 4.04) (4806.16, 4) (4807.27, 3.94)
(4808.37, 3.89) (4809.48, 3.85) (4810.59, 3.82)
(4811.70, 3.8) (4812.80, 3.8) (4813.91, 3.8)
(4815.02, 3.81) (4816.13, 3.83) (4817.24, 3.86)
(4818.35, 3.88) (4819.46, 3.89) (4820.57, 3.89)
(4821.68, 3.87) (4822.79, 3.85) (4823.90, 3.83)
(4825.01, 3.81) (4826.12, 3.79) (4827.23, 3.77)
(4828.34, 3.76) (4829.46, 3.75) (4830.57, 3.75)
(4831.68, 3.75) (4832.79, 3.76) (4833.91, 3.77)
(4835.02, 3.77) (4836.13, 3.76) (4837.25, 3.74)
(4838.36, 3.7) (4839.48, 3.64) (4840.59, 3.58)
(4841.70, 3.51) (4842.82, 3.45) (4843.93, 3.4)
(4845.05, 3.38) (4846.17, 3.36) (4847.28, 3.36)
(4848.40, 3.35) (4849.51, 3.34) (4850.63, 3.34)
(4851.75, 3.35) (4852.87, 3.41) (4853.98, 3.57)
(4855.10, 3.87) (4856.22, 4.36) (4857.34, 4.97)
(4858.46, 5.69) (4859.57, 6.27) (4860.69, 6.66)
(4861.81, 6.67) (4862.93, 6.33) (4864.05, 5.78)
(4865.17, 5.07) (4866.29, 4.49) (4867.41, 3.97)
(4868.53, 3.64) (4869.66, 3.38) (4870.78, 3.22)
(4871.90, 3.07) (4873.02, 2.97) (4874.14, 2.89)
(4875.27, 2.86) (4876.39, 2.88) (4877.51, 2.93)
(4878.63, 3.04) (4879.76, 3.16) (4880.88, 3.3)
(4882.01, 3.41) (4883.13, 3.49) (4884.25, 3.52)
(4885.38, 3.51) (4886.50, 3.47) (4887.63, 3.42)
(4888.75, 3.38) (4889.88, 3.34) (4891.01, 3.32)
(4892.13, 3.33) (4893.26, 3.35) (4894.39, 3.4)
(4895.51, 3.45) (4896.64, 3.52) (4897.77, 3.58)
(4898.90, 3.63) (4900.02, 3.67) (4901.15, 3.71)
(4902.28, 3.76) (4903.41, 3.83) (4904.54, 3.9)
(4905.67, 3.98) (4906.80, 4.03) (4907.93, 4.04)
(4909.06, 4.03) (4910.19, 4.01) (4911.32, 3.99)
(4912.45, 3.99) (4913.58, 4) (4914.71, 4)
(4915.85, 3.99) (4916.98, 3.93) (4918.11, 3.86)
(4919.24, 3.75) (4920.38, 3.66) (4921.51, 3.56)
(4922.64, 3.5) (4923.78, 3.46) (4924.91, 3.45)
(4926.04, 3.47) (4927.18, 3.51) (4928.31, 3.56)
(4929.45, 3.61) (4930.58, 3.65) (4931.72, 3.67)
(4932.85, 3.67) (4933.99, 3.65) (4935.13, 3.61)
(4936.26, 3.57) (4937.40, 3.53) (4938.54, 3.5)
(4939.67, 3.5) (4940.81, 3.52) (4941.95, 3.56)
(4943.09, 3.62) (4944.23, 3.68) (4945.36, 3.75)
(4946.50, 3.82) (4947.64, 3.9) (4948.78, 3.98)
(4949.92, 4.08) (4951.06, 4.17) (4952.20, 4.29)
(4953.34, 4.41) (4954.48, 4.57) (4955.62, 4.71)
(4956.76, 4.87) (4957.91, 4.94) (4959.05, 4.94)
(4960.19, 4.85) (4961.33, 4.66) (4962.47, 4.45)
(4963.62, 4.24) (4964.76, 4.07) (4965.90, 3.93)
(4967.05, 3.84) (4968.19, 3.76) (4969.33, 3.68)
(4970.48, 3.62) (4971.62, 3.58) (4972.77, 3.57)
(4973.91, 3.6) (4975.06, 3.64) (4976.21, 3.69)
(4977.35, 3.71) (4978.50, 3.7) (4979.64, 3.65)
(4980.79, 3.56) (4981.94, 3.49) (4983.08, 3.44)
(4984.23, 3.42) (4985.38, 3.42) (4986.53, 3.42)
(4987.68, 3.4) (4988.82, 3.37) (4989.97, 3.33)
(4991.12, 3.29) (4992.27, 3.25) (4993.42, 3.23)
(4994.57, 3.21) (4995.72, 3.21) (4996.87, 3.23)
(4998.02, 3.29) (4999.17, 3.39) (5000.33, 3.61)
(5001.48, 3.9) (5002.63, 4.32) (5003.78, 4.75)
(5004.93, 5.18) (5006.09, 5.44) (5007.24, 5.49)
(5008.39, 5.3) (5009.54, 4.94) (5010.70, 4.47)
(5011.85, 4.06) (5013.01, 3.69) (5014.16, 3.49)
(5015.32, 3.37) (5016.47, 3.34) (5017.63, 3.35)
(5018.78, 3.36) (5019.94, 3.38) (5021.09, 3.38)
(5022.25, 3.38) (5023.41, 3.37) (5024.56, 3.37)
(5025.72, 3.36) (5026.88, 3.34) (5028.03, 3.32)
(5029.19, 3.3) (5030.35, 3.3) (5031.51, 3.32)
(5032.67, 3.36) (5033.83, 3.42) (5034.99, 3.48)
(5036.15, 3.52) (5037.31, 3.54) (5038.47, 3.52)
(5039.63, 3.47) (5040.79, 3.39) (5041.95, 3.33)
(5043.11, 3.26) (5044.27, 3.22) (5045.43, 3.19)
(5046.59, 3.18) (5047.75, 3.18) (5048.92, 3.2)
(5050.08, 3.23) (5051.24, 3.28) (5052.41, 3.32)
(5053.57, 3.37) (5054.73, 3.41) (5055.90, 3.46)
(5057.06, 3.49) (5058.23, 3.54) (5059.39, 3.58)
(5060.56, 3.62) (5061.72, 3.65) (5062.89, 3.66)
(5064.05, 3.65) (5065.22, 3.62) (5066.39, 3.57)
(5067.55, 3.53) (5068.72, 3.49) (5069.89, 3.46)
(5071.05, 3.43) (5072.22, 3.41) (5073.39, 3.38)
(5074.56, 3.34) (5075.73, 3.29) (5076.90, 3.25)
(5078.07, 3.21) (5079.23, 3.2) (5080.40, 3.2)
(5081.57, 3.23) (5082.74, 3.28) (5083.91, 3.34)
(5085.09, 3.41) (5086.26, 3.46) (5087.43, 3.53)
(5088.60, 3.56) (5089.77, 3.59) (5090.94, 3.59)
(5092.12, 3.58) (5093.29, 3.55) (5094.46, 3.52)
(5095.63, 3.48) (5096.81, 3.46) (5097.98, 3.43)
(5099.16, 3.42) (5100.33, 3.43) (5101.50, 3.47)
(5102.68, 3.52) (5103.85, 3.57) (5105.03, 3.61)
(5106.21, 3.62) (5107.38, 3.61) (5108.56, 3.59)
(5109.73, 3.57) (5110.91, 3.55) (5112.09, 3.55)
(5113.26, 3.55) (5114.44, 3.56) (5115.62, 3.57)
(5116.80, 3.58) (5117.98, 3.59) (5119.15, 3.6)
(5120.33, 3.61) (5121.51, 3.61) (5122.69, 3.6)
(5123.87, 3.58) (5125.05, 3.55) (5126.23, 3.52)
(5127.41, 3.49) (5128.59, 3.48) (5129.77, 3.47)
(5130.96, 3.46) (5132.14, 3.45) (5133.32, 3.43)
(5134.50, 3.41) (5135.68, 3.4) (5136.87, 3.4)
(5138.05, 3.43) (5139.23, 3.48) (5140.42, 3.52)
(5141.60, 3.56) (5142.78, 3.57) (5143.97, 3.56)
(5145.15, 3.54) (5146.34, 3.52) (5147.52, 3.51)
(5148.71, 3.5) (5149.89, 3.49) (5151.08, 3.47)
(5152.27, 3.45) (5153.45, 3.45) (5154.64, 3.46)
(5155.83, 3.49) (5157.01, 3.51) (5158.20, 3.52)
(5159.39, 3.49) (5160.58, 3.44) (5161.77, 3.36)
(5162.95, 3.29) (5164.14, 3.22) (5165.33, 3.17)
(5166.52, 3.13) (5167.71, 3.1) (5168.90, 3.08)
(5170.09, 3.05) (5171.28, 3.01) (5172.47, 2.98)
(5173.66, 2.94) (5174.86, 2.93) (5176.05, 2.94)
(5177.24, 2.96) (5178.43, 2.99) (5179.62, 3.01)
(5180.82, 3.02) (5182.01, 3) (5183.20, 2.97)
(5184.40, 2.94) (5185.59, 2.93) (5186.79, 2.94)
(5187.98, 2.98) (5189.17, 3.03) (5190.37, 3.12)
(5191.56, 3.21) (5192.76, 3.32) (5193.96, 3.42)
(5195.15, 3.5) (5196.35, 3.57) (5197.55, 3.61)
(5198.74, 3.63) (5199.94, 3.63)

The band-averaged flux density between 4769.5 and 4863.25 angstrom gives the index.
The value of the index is 3.92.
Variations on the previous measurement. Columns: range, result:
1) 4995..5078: 3.59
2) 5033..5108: 3.43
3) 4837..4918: 3.82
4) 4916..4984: 3.85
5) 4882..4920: 3.7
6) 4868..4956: 3.63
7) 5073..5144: 3.48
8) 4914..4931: 3.67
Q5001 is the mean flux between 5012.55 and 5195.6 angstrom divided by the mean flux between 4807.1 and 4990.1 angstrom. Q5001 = 0.89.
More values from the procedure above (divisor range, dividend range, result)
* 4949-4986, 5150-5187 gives 0.79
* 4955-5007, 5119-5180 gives 0.87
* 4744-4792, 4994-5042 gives 0.98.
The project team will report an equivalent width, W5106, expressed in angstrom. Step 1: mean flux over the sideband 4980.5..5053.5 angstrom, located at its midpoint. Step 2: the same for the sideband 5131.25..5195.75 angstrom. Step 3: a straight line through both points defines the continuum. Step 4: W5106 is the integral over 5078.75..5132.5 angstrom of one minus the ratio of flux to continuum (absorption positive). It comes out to -1.8 angstrom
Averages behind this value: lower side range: 3.58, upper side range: 3.27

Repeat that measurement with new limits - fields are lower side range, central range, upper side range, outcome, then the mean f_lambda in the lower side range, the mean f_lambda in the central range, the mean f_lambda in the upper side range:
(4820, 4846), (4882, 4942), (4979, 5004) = -0.8 angstrom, 3.7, 3.65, 3.49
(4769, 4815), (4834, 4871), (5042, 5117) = -4.2 angstrom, 3.83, 4.17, 3.45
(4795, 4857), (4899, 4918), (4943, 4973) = 0.5 angstrom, 3.77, 3.92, 4.16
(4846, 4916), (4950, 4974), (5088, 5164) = -3.2 angstrom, 3.85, 4.24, 3.51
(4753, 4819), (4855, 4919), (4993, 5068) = -3.2 angstrom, 3.81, 3.92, 3.61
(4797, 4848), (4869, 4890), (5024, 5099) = 2.7 angstrom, 3.79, 3.22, 3.41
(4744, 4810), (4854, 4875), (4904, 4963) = -3.6 angstrom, 3.86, 4.57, 3.93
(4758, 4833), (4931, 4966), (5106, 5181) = -4.2 angstrom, 3.8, 4.06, 3.4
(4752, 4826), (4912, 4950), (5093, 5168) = 0.0 angstrom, 3.82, 3.69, 3.49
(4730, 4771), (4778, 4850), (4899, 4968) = 2.6 angstrom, 3.93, 3.79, 3.92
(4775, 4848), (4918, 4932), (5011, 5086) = 0.1 angstrom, 3.79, 3.58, 3.4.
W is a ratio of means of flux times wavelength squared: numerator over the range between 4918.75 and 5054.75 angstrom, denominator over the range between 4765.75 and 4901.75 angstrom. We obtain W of 1.04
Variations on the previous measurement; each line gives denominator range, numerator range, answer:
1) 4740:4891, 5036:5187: 0.99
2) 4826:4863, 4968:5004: 0.93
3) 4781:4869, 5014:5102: 0.93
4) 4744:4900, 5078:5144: 1.03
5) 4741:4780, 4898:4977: 1.10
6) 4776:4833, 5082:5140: 1.03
